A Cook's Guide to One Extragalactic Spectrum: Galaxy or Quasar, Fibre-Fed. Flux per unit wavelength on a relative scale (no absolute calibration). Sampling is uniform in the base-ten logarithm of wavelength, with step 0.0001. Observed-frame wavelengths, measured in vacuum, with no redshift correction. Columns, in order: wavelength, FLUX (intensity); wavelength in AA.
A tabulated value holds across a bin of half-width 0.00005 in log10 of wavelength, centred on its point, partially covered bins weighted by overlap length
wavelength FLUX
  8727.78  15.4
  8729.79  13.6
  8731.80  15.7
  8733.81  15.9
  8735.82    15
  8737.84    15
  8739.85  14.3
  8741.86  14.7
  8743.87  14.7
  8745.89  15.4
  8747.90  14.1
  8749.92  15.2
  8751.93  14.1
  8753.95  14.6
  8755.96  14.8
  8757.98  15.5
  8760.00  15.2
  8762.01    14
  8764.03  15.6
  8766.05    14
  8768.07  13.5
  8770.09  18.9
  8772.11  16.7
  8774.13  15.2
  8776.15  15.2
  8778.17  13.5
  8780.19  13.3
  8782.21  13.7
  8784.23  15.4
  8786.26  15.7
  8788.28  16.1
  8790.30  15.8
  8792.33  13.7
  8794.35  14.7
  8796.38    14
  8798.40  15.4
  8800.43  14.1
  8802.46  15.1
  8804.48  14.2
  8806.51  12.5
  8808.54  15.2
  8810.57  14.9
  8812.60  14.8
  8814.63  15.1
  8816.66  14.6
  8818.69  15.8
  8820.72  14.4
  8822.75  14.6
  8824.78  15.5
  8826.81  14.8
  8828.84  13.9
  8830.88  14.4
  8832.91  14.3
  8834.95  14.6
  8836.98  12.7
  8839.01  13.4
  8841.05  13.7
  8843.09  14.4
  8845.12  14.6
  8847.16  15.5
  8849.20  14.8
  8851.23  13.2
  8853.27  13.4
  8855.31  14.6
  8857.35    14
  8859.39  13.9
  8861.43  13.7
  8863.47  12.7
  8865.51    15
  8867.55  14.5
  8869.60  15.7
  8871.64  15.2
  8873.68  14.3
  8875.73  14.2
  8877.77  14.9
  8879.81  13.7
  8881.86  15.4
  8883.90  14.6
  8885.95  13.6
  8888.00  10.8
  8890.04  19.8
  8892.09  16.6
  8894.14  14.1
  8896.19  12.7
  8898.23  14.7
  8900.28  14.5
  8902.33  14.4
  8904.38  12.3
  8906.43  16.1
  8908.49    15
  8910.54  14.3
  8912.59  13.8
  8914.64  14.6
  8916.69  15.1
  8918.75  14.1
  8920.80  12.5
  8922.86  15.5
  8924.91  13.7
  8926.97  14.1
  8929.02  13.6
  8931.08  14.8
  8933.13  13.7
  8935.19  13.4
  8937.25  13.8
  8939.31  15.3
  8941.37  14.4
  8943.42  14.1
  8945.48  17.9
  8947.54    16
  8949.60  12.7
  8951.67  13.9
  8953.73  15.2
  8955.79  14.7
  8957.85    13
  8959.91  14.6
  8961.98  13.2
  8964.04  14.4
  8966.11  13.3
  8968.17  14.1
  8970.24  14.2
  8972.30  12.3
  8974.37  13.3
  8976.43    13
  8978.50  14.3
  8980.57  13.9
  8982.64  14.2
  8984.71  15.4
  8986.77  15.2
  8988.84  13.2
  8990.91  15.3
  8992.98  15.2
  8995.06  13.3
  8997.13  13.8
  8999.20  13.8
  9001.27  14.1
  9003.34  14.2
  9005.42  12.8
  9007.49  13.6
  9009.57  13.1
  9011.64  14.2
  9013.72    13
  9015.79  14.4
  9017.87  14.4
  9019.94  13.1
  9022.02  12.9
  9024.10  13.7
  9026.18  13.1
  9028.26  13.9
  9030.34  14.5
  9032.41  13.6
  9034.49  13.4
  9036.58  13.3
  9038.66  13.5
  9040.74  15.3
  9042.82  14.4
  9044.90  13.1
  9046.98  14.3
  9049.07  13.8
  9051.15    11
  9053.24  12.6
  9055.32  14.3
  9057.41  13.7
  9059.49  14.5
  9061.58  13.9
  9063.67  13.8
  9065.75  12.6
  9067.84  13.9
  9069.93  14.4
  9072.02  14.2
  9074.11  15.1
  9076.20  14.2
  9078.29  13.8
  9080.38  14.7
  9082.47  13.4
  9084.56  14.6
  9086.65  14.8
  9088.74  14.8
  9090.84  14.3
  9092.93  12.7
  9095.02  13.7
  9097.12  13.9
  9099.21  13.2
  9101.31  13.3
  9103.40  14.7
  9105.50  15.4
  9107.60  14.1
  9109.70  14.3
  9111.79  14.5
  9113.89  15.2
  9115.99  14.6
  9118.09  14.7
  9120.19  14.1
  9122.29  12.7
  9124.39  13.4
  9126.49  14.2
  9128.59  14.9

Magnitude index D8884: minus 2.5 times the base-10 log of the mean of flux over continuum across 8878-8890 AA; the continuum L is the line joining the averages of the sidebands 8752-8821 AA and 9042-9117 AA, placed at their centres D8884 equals 0.03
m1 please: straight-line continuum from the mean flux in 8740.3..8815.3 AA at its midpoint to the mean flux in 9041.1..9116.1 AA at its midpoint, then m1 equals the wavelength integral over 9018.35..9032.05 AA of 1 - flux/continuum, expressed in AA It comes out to 0.6 AA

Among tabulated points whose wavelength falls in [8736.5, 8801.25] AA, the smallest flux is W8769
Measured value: 13.3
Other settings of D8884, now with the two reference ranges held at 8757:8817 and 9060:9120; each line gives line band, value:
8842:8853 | 0.02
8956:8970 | 0.05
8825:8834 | 0.02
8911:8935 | 0.03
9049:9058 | 0.10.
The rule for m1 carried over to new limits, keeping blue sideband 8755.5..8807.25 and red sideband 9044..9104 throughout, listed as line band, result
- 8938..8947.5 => -0.8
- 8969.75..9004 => 0.2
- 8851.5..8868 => 0.7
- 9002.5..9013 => 0.4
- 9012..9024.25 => 0.4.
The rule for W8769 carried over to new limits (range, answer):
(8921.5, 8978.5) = 12.3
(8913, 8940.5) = 12.5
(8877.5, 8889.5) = 10.8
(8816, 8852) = 12.7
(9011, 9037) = 12.9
